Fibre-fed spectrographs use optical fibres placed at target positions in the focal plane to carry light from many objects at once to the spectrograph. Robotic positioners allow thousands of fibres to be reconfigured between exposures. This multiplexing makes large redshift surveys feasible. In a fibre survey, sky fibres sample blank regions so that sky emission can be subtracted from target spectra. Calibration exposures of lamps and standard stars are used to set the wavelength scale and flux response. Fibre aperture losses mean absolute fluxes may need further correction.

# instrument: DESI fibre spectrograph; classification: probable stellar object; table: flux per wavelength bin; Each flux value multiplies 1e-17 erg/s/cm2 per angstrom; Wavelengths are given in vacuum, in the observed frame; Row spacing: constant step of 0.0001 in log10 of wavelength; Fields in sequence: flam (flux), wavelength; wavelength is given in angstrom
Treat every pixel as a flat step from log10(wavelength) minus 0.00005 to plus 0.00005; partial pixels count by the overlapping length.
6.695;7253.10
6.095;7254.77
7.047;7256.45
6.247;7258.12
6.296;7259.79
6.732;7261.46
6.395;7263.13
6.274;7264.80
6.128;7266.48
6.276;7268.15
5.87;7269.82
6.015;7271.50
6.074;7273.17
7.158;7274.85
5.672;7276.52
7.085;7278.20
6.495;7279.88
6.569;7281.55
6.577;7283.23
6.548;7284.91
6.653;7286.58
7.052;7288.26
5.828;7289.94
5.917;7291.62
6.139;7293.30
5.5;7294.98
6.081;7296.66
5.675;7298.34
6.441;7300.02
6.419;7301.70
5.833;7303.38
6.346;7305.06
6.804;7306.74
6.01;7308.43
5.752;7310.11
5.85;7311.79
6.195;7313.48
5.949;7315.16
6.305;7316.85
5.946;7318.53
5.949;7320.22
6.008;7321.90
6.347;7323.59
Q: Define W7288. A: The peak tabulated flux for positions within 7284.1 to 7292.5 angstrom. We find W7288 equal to 7.052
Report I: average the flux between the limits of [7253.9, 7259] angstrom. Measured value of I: 6.45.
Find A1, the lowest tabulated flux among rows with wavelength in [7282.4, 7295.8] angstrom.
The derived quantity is 5.5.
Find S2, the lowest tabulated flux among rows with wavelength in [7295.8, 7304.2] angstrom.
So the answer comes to 5.675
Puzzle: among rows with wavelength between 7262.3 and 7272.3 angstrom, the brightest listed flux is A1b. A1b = 6.395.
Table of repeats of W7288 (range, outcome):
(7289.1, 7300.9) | 6.441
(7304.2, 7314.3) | 6.804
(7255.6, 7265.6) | 7.047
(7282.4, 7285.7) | 6.577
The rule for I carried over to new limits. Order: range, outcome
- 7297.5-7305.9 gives 6.15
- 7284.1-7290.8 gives 6.52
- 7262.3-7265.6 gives 6.34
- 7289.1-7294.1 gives 5.96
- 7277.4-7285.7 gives 6.65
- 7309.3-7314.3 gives 5.93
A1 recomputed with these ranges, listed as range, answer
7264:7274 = 5.87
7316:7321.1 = 5.946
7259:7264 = 6.296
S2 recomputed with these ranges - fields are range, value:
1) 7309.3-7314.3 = 5.752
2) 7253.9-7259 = 6.095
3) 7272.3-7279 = 5.672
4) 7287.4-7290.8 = 5.828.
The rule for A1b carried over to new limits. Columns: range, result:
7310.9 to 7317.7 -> 6.305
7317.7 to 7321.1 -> 5.949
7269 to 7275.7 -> 7.158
